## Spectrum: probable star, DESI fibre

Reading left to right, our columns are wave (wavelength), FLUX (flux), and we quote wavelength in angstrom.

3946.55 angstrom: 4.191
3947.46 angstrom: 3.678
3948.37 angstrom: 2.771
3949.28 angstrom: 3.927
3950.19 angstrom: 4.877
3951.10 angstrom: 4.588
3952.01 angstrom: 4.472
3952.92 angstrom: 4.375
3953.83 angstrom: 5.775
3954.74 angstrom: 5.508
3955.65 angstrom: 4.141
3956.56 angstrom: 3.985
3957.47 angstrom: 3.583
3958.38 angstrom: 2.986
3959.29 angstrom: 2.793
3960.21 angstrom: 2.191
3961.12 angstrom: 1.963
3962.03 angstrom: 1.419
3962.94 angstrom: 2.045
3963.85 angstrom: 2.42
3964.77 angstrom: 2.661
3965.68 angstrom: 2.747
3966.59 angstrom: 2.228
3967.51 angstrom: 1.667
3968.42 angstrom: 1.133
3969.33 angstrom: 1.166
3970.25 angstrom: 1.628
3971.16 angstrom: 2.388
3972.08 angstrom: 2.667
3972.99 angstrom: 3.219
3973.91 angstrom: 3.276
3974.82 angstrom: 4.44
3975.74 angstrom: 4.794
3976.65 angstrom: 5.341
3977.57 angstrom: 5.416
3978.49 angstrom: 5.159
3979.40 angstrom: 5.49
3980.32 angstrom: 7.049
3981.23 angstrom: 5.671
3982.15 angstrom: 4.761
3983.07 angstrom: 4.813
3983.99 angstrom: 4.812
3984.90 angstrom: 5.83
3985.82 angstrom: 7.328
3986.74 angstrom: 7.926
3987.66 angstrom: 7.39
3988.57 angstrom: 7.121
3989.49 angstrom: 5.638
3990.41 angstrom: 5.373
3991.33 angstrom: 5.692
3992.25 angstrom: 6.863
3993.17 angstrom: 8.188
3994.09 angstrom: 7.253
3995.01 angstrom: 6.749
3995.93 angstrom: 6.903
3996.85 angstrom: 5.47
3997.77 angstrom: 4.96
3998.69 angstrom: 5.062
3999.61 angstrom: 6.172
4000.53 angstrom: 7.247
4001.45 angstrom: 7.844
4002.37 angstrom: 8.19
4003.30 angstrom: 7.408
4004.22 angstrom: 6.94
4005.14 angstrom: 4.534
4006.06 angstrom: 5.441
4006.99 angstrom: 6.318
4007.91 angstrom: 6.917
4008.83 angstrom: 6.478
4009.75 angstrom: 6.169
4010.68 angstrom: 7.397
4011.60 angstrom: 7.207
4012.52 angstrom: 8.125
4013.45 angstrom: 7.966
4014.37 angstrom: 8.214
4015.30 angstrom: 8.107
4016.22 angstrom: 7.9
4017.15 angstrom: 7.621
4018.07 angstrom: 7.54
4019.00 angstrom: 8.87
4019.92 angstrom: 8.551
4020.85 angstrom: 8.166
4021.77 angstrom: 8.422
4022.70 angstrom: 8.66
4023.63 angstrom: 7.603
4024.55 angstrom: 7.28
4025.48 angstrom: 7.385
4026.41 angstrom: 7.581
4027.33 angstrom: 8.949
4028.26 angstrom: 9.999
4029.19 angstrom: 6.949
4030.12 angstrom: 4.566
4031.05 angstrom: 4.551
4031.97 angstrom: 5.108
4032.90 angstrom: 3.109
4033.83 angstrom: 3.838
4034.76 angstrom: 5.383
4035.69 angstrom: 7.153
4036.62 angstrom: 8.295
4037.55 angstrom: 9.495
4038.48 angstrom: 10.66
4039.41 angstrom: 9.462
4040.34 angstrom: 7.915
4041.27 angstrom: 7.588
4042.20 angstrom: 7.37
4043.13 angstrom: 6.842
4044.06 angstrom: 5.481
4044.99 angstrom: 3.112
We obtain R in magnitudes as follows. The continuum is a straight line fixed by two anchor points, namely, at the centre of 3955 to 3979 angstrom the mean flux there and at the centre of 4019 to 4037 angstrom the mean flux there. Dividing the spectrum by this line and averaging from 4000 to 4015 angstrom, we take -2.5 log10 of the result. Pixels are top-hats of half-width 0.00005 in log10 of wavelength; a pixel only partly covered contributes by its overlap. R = -0.241 mag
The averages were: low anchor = 3.01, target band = 7.03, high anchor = 6.97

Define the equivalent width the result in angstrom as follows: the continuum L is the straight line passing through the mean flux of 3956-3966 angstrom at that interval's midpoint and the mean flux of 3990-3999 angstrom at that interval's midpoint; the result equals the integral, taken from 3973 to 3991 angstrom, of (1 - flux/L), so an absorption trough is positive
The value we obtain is -2.5 angstrom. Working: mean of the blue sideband 2.63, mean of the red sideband 6.27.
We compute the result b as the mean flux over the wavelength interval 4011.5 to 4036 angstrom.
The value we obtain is 7.21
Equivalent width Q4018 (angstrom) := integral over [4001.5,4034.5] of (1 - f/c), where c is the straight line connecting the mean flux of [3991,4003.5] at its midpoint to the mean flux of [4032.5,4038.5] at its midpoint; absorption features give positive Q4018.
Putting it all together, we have -2.2 angstrom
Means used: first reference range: 6.71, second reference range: 6.6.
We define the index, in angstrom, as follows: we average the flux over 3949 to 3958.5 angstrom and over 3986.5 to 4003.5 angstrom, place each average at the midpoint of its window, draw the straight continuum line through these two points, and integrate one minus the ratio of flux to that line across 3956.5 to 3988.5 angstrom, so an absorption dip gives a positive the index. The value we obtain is 9.88 angstrom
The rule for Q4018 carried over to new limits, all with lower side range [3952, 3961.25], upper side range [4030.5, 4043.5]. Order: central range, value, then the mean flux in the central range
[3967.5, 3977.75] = 3.2 angstrom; 3.1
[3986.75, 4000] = -3.0 angstrom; 6.4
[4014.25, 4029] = -4.3 angstrom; 8.15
